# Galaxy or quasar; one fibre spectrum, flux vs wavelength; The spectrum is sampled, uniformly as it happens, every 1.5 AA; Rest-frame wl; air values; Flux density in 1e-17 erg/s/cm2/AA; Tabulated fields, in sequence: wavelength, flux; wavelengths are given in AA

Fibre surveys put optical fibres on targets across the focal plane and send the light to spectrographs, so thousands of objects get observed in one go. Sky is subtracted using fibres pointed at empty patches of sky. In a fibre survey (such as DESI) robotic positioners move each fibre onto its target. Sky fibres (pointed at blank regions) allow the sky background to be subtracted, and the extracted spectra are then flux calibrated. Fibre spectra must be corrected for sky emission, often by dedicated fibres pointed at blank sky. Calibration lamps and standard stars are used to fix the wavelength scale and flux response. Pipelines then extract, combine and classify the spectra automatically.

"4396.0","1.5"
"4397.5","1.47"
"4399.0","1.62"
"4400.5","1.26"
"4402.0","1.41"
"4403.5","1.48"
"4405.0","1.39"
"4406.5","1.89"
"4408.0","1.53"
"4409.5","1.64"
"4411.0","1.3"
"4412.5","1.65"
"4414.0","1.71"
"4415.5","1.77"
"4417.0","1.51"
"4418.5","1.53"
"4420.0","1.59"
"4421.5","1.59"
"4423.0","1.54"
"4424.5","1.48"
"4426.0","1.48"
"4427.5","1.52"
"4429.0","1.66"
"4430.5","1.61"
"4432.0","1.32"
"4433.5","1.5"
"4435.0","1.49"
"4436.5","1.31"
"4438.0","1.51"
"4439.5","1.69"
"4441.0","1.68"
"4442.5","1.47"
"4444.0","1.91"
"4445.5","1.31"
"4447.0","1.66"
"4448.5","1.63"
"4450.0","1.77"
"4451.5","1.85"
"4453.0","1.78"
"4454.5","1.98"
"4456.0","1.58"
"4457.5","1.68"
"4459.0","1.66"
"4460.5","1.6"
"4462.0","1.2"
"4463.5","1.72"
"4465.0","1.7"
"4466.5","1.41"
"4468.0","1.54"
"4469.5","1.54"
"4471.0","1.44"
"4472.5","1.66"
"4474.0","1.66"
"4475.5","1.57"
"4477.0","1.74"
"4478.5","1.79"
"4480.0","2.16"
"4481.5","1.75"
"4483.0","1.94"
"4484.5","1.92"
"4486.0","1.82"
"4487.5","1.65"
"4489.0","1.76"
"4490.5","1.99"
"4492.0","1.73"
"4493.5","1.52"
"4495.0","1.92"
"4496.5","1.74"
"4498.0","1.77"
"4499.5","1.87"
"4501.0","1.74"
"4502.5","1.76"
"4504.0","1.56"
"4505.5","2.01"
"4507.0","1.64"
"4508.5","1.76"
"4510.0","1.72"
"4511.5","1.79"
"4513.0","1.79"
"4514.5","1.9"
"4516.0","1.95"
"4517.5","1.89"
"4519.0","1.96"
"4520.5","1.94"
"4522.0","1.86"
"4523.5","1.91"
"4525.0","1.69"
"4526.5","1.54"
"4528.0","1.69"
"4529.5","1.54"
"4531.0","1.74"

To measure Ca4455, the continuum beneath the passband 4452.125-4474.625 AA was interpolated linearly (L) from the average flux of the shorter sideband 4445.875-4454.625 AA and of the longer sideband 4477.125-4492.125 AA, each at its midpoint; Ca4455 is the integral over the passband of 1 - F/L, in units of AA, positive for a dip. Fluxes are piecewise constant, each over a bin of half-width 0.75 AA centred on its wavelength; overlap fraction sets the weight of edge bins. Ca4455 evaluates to 2.18 AA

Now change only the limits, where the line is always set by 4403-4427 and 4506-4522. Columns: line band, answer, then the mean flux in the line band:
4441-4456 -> -0.35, 1.7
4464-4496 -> 0.40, 1.72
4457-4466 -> 0.58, 1.59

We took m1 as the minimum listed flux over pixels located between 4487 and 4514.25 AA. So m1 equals 1.52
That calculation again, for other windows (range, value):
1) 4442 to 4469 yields 1.2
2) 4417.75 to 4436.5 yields 1.31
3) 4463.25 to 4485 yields 1.41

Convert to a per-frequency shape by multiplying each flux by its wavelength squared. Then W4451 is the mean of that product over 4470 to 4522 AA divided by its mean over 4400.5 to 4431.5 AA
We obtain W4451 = 1.19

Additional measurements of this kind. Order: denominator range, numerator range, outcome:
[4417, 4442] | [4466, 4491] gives 1.15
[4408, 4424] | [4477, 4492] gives 1.21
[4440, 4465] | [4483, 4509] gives 1.09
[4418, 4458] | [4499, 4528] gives 1.17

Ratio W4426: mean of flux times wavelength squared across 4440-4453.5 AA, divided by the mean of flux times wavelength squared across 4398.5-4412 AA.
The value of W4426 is 1.13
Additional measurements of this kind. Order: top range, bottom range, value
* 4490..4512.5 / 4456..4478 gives 1.13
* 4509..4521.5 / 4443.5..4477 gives 1.17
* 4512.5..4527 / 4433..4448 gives 1.23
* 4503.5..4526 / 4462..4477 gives 1.18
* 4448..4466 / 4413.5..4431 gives 1.08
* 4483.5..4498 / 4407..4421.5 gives 1.16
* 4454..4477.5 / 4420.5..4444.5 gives 1.05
